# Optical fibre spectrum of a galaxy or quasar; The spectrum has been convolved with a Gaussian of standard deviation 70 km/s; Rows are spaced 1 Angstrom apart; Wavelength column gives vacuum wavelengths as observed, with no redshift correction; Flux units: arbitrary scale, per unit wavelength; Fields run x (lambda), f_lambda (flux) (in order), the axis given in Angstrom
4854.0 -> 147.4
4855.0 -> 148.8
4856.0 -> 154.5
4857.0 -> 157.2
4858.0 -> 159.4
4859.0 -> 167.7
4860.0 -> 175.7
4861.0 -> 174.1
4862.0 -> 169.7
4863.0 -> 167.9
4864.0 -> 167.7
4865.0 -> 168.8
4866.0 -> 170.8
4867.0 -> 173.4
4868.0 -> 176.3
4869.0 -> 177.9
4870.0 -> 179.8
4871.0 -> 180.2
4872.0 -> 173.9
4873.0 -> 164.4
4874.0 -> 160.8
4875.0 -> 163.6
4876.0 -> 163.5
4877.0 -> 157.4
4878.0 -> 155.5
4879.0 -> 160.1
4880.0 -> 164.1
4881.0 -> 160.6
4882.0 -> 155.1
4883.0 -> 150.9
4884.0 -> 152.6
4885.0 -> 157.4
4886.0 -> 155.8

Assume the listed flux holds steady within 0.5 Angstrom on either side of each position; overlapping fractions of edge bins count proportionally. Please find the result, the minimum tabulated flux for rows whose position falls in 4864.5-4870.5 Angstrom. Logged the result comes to 168.8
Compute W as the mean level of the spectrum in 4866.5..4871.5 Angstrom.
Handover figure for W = 178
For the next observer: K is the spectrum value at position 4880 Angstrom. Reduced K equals 164.1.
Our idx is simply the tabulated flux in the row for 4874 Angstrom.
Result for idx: 160.8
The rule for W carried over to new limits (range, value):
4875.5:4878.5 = 159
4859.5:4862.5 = 173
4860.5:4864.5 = 170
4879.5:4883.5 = 158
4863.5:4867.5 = 170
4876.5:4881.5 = 160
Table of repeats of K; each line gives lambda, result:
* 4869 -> 177.9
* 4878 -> 155.5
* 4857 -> 157.2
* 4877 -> 157.4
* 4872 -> 173.9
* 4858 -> 159.4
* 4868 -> 176.3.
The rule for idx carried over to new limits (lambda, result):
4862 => 169.7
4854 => 147.4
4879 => 160.1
